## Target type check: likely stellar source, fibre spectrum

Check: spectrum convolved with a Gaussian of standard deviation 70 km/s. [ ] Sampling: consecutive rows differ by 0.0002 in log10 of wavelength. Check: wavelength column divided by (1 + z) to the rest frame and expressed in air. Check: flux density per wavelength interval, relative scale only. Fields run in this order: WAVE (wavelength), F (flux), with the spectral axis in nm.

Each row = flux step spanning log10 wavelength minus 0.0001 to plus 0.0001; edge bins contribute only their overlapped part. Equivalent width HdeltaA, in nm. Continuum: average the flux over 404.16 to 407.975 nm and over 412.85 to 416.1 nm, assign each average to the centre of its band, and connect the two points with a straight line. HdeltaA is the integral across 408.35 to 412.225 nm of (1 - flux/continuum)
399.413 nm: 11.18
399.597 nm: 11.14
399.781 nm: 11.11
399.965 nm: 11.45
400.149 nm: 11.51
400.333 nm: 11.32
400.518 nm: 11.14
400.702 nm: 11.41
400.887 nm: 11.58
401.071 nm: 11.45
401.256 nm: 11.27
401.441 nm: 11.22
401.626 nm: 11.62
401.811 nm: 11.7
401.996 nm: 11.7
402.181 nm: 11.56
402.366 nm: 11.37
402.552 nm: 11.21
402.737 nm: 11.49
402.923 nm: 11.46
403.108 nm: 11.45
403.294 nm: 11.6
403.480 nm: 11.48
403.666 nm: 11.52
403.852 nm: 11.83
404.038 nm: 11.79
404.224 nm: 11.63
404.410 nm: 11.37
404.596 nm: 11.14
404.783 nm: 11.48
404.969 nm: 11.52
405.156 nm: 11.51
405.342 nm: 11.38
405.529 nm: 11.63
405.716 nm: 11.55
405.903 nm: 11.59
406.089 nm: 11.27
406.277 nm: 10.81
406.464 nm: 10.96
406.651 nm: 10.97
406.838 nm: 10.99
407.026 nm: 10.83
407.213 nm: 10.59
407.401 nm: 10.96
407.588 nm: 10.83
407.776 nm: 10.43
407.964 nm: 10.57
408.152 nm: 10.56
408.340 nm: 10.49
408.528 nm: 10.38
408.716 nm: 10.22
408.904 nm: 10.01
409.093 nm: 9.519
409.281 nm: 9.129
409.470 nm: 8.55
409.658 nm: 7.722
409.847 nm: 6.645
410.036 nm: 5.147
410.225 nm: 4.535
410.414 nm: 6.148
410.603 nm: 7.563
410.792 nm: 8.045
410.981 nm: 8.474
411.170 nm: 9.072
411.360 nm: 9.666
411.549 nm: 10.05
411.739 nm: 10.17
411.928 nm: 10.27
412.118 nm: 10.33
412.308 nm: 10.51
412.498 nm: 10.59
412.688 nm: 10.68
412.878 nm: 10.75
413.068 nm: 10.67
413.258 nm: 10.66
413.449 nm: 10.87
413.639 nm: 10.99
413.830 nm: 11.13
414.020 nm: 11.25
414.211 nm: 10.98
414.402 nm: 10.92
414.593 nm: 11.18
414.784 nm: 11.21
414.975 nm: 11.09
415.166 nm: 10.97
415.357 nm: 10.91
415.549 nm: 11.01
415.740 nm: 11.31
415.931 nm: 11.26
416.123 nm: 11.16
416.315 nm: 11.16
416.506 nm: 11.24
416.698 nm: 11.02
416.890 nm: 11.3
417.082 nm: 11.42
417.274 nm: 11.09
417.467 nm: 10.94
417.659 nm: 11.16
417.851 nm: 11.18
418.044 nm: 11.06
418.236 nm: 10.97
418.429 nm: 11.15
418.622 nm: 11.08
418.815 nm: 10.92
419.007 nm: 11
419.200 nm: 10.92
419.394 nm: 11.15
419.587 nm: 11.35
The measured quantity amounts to 0.86 nm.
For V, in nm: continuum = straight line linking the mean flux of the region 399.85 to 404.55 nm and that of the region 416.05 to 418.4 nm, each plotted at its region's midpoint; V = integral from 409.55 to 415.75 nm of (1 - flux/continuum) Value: 0.83 nm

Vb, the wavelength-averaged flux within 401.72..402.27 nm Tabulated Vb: 11.7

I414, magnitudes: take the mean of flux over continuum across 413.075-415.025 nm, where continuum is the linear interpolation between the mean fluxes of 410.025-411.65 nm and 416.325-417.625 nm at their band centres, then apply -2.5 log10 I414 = -0.16 mag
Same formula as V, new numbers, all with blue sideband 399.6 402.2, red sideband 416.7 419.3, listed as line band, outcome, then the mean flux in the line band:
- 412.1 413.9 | 0.07 nm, 10.7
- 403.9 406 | -0.03 nm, 11.5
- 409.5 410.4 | 0.40 nm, 6.2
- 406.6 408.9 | 0.14 nm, 10.6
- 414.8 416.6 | 0.00 nm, 11.1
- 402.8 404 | -0.02 nm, 11.6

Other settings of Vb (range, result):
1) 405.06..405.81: 11.5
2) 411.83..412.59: 10.4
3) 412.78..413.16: 10.7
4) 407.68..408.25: 10.5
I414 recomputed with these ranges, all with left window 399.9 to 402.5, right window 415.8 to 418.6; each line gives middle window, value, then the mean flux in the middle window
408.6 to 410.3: 0.37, 8.01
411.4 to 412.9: 0.09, 10.4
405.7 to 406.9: 0.02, 11.1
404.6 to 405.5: -0.01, 11.4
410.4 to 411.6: 0.30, 8.53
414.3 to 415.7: 0.01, 11.1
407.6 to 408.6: 0.08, 10.5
